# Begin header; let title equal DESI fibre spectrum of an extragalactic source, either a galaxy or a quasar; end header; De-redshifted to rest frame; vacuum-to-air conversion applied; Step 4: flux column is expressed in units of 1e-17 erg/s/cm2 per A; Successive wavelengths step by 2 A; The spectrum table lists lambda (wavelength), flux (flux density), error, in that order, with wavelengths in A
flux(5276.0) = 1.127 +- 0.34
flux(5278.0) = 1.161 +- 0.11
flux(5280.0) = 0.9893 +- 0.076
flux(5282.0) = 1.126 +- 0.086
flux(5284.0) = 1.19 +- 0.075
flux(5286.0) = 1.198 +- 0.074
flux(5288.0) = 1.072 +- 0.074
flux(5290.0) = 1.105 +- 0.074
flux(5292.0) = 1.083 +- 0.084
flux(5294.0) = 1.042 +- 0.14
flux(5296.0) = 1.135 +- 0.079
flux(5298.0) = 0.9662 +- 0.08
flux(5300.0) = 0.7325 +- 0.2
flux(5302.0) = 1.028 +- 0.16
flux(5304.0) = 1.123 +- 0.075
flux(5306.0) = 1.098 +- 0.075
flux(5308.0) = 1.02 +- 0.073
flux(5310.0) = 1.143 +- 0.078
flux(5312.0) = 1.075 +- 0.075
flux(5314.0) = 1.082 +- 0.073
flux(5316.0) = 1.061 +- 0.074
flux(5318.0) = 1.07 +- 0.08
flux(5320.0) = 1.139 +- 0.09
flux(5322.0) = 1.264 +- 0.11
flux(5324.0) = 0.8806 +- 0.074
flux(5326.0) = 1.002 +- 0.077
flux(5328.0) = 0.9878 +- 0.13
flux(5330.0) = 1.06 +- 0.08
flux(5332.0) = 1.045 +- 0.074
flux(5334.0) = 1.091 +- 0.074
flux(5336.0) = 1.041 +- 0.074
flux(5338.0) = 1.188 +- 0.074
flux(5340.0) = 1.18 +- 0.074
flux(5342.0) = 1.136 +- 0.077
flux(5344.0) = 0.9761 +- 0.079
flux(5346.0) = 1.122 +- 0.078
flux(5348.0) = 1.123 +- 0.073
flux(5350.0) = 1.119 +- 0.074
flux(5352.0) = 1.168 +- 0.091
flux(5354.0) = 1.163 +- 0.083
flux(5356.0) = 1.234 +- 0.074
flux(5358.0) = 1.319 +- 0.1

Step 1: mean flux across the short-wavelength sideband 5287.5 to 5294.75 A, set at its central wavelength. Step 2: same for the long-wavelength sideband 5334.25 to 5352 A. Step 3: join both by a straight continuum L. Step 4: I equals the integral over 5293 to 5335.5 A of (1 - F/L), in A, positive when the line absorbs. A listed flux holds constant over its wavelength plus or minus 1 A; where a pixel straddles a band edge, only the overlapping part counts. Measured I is 1.7 A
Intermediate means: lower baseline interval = 1.08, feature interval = 1.05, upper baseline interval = 1.11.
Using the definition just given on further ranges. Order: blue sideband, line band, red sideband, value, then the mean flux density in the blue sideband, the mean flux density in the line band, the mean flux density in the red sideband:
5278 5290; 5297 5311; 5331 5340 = 1.2 A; 1.12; 1.02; 1.1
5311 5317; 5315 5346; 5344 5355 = 0.6 A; 1.07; 1.08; 1.12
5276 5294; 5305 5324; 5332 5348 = 0.2 A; 1.11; 1.09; 1.1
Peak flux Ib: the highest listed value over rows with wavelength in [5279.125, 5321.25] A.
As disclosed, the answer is 1.198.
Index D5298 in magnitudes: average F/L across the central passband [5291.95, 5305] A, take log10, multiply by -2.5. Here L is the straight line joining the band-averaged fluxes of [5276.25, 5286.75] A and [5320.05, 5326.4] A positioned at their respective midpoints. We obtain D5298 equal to 0.10 mag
